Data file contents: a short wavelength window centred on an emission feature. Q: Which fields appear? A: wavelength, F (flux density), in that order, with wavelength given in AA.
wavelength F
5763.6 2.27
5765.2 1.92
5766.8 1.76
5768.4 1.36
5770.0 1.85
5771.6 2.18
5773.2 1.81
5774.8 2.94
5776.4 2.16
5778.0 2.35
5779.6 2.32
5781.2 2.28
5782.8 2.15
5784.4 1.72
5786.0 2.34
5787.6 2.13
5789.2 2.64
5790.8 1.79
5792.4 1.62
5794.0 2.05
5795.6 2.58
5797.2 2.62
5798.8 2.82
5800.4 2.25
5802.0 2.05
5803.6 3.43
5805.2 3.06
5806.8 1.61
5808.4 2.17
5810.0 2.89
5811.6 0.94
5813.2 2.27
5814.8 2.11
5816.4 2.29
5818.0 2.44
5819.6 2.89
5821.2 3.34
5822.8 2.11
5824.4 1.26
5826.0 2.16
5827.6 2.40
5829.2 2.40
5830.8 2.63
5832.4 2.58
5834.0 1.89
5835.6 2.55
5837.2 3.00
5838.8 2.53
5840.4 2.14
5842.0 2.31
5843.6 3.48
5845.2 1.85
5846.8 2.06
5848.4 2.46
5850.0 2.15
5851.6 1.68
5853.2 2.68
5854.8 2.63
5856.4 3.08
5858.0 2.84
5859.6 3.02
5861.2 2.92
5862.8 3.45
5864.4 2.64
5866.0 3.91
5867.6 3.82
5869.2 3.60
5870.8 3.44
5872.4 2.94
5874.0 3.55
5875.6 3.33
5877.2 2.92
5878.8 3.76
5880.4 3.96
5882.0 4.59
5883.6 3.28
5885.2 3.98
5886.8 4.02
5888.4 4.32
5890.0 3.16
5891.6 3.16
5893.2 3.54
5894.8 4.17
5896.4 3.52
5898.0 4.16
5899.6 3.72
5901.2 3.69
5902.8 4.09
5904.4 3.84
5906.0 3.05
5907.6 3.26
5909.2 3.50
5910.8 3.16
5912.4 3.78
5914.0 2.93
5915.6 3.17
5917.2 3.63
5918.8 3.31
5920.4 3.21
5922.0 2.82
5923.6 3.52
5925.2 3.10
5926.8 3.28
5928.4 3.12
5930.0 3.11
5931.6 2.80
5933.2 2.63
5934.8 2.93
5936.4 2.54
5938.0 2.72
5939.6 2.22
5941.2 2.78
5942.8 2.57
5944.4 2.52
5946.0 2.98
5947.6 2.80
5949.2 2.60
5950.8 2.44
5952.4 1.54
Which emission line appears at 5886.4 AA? Mg II 2798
